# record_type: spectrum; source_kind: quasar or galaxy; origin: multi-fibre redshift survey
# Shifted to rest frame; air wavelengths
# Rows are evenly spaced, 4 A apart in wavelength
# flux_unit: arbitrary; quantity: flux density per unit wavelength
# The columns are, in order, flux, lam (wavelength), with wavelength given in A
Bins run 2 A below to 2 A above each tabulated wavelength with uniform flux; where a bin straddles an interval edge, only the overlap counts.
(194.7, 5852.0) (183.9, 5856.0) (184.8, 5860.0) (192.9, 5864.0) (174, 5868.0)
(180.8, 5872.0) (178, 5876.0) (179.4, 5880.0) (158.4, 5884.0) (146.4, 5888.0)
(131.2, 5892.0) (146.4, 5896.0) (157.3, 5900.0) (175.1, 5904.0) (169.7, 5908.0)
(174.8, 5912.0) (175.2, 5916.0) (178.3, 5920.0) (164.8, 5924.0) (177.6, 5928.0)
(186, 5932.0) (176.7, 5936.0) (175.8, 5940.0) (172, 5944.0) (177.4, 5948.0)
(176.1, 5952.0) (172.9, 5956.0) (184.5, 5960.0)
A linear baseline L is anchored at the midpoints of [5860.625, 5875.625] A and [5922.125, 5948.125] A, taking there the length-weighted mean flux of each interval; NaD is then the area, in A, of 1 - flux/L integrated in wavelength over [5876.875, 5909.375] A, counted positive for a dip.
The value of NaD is 3.9 A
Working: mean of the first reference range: 182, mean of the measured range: 158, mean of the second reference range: 176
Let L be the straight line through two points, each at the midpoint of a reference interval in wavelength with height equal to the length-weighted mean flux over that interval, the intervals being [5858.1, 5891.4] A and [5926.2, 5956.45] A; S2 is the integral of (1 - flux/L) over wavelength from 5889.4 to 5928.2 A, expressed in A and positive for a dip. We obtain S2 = 2.4 A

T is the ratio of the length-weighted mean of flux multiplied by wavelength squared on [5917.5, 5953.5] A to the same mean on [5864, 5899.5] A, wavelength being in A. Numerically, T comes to 1.1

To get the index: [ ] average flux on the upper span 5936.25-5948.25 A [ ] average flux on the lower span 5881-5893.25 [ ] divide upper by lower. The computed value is 1.2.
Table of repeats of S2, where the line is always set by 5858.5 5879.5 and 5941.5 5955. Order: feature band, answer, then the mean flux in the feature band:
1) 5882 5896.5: 2.8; 146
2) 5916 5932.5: 0.1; 176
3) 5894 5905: 1.3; 158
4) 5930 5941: -0.2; 180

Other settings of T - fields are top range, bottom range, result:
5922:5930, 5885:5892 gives 1.21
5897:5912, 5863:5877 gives 0.93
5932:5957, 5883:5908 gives 1.17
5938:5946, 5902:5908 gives 1.02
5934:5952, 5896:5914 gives 1.07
